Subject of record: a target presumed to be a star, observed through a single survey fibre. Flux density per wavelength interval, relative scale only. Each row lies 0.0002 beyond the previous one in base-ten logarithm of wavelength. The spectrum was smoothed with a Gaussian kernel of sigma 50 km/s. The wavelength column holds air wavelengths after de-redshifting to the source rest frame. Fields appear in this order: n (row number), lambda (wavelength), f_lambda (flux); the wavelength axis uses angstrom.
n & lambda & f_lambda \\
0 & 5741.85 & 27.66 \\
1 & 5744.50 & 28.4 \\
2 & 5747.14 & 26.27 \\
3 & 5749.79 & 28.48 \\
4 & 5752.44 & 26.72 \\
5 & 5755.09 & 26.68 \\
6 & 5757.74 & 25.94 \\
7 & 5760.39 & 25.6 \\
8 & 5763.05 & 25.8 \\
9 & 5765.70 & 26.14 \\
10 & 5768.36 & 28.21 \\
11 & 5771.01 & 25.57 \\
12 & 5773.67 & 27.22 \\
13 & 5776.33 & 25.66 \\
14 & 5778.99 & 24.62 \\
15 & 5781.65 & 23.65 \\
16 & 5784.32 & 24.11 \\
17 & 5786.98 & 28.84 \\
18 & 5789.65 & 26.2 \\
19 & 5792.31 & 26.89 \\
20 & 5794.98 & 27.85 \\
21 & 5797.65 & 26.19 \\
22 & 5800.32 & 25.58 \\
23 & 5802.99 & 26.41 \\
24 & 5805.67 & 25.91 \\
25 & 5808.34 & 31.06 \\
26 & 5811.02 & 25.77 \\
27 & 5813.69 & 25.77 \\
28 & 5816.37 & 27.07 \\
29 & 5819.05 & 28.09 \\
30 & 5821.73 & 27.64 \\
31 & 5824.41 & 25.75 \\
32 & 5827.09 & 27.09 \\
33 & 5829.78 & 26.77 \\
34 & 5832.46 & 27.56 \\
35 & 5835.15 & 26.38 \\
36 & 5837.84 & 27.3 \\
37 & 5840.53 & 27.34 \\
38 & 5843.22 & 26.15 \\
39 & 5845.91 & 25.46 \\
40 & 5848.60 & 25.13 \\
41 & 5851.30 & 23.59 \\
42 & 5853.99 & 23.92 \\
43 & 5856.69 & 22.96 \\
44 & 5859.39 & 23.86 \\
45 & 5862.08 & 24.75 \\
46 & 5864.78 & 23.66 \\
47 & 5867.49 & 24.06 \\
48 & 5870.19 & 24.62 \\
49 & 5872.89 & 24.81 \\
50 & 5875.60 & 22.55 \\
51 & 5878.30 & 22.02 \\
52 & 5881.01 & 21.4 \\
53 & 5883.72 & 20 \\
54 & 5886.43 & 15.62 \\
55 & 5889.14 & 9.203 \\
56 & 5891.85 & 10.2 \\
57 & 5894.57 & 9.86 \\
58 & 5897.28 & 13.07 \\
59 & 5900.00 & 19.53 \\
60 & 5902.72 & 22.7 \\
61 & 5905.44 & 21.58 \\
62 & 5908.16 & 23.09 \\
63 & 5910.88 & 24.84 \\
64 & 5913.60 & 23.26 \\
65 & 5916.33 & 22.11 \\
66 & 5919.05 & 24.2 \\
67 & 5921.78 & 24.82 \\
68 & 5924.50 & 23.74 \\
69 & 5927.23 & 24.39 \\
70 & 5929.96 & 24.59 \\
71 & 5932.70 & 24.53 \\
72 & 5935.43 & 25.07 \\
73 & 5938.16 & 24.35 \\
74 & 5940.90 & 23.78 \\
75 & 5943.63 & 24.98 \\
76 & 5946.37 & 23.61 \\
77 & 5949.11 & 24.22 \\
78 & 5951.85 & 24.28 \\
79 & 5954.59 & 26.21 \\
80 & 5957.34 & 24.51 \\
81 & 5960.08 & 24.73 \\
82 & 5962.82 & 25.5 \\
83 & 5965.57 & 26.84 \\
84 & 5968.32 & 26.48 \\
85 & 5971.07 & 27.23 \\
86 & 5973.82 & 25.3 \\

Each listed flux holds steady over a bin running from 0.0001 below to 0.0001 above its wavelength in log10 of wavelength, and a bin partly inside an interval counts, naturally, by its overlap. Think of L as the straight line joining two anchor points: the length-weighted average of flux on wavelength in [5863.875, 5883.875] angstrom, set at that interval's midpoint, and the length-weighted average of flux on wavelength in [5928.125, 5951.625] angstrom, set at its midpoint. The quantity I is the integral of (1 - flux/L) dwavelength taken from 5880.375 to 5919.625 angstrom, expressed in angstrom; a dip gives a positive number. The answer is 8.4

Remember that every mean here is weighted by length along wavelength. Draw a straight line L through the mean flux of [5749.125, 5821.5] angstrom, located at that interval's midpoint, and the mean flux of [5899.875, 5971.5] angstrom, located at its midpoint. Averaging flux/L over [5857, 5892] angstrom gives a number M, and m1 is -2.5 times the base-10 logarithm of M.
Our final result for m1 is 0.20 mag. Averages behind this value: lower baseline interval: 26.5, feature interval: 20.9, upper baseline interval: 24.3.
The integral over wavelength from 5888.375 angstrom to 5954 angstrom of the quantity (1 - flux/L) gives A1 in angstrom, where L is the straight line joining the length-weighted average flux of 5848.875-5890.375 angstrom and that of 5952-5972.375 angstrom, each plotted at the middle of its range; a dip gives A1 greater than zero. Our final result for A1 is 6.85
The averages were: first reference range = 21.9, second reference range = 25.8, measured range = 21.7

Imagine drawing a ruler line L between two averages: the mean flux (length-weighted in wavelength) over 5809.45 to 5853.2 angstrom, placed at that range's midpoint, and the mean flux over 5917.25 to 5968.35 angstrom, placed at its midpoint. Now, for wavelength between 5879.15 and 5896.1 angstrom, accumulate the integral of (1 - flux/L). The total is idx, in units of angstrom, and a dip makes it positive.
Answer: 7.3 angstrom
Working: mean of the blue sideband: 26.4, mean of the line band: 14.6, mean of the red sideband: 24.7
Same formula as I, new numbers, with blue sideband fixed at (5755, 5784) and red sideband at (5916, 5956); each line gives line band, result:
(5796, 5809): -0.7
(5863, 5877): 0.6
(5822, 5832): -0.6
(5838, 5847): -0.5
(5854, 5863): 0.4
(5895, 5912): 3.1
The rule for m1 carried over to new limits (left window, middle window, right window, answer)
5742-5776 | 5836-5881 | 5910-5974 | 0.05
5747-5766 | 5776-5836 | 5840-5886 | -0.06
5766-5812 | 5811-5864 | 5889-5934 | -0.08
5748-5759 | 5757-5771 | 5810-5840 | 0.03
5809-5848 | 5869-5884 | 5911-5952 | 0.13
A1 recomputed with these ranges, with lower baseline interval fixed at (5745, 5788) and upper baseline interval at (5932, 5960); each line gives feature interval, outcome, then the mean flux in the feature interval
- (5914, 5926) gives 0.5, 23.7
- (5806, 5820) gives -0.9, 27.4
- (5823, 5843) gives -1.0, 26.8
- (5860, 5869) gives 0.4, 24.1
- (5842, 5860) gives 0.7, 24.4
